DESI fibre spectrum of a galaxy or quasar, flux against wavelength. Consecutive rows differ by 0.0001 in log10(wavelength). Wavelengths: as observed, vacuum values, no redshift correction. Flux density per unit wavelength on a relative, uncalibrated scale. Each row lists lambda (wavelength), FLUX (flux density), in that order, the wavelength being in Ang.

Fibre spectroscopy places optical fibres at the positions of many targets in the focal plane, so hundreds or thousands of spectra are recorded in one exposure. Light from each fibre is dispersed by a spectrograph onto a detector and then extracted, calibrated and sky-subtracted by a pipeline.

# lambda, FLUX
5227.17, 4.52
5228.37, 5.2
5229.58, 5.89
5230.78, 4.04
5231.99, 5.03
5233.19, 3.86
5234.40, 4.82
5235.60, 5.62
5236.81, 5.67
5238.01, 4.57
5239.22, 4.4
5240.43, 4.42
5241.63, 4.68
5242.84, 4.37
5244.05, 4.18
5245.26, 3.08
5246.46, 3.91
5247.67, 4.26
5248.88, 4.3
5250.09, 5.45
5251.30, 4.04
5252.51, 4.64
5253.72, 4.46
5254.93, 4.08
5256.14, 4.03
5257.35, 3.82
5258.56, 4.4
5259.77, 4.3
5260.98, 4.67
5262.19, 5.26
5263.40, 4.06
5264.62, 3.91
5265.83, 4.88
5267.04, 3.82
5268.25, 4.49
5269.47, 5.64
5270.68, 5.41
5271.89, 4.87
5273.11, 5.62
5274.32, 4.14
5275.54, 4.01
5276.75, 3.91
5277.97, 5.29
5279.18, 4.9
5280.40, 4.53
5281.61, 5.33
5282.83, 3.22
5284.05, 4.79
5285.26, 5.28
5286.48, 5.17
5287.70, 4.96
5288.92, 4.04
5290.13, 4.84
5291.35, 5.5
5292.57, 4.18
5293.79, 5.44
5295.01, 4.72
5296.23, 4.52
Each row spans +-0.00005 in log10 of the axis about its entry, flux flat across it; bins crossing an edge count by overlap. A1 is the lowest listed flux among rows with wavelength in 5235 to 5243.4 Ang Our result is 4.37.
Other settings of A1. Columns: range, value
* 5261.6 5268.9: 3.82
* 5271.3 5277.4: 3.91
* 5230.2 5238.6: 3.86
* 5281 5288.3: 3.22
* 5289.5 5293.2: 4.18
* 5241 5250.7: 3.08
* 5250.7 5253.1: 4.04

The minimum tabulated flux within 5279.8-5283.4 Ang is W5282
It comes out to 3.22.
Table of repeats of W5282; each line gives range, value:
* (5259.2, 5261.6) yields 4.3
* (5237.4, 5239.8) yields 4.4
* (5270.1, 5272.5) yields 4.87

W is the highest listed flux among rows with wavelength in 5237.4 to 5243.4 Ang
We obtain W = 4.68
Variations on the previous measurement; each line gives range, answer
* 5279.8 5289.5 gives 5.33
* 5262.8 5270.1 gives 5.64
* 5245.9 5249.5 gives 4.3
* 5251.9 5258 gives 4.64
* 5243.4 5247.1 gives 4.18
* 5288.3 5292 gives 5.5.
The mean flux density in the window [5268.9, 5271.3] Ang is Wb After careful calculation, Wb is 5.54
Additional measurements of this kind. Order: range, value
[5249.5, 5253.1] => 4.71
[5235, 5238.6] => 5.29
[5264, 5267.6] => 4.2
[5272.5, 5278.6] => 4.6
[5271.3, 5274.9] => 4.88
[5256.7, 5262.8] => 4.49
